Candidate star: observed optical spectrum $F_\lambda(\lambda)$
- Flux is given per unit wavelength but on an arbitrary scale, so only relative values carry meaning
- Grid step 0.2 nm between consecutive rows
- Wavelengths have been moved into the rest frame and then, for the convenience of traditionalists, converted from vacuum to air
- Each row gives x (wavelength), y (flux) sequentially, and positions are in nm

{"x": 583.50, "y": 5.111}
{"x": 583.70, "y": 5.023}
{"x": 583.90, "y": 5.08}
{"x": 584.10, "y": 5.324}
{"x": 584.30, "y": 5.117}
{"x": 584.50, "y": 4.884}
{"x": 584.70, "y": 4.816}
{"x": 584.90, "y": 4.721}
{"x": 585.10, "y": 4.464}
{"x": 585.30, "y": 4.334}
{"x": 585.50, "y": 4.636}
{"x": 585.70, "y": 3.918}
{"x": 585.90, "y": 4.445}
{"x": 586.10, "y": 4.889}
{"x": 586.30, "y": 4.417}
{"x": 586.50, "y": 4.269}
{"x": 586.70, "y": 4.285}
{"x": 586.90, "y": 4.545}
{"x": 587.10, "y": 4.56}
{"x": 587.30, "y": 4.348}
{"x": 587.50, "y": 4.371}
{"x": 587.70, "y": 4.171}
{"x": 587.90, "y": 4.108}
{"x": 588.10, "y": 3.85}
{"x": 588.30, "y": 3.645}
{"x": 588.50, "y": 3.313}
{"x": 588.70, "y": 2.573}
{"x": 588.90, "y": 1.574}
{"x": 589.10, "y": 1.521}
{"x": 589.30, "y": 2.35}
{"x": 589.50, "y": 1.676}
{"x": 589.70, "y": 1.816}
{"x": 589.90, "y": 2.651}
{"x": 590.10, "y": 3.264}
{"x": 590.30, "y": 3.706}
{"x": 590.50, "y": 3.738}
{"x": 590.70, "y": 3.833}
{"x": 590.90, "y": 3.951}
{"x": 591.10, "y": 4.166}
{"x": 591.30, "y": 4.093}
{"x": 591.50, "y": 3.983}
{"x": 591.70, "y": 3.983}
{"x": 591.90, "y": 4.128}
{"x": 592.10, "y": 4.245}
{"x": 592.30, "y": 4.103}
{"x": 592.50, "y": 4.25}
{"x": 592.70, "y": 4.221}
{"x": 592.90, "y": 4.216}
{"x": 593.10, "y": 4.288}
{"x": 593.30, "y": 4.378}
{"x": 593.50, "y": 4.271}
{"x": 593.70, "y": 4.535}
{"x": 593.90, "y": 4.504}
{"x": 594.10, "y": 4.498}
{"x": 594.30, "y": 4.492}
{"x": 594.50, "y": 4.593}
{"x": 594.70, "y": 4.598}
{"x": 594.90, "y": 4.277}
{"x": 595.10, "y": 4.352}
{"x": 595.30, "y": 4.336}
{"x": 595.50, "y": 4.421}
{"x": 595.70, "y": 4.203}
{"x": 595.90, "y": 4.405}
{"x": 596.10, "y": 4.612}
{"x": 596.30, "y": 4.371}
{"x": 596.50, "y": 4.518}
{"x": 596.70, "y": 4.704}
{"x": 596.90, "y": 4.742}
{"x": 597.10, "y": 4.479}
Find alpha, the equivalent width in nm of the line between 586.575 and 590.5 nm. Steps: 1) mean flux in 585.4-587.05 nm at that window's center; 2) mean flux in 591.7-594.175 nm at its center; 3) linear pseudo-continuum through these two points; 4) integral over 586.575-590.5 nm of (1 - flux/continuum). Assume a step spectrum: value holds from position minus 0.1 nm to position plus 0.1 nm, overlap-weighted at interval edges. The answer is 0.97 nm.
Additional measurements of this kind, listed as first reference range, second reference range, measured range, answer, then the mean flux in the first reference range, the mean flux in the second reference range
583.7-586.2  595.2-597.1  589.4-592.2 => 0.66 nm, 4.73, 4.48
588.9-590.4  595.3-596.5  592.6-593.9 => -0.29 nm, 2.37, 4.41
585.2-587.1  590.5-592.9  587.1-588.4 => 0.06 nm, 4.42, 4.08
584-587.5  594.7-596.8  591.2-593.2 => 0.15 nm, 4.58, 4.43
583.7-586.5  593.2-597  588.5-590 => 0.81 nm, 4.69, 4.46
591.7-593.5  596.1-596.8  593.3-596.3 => -0.02 nm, 4.22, 4.54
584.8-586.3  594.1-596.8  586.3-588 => 0.05 nm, 4.48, 4.45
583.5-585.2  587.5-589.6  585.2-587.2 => -0.19 nm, 4.94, 2.95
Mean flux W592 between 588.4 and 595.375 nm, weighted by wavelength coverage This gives 3.73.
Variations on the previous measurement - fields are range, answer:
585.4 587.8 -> 4.4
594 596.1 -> 4.43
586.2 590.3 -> 3.37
